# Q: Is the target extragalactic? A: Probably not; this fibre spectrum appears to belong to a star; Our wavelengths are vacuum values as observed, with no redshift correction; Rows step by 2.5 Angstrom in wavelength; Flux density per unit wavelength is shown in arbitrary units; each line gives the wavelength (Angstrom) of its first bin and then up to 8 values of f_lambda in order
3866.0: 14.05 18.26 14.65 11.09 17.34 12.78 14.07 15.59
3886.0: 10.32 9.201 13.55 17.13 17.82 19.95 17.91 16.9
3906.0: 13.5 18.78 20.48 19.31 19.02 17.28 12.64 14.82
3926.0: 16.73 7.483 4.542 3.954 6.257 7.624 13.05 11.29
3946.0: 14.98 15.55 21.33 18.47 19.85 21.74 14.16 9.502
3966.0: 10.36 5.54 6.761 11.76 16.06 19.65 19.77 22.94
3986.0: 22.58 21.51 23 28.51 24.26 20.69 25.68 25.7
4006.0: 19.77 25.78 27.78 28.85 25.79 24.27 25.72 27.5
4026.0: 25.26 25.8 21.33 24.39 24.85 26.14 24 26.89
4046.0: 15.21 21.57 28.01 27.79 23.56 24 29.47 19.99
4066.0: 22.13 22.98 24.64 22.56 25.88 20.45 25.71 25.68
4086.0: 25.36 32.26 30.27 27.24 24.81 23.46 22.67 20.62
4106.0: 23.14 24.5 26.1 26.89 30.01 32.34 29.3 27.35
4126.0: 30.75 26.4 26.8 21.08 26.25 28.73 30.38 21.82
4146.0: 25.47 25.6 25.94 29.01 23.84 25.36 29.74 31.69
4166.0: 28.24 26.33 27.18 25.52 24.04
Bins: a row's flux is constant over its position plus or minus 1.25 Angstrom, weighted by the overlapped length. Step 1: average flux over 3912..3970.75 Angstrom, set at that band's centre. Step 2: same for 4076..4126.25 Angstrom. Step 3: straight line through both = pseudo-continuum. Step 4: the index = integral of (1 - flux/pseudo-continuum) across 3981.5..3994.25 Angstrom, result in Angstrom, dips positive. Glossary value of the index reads -4.7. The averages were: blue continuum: 13.2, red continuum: 26.3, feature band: 23.3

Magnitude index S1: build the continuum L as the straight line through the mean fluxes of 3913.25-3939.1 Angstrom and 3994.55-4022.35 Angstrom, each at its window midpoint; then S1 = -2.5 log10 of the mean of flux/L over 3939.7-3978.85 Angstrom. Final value 0.17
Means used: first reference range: 11.6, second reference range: 25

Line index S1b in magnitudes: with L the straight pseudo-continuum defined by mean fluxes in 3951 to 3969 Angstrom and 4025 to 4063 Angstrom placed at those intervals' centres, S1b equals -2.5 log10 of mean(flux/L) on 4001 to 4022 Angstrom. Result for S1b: -0.22 mag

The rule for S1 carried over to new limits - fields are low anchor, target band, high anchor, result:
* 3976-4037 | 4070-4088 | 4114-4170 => 0.051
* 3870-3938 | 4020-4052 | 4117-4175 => -0.149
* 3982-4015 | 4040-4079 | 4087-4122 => 0.085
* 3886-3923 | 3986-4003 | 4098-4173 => -0.173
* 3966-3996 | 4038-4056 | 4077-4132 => -0.075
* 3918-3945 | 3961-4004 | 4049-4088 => -0.141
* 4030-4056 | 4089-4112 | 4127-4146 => 0.009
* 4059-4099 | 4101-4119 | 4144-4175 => 0.005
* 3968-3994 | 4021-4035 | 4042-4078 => -0.162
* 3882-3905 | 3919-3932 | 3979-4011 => 0.454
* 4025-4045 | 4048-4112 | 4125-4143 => 0.038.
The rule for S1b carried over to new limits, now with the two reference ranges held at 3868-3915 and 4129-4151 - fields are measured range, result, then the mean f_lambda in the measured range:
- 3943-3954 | 0.10 mag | 16.5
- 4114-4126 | -0.19 mag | 29.7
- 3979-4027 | -0.20 mag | 24.4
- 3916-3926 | 0.08 mag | 15.7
